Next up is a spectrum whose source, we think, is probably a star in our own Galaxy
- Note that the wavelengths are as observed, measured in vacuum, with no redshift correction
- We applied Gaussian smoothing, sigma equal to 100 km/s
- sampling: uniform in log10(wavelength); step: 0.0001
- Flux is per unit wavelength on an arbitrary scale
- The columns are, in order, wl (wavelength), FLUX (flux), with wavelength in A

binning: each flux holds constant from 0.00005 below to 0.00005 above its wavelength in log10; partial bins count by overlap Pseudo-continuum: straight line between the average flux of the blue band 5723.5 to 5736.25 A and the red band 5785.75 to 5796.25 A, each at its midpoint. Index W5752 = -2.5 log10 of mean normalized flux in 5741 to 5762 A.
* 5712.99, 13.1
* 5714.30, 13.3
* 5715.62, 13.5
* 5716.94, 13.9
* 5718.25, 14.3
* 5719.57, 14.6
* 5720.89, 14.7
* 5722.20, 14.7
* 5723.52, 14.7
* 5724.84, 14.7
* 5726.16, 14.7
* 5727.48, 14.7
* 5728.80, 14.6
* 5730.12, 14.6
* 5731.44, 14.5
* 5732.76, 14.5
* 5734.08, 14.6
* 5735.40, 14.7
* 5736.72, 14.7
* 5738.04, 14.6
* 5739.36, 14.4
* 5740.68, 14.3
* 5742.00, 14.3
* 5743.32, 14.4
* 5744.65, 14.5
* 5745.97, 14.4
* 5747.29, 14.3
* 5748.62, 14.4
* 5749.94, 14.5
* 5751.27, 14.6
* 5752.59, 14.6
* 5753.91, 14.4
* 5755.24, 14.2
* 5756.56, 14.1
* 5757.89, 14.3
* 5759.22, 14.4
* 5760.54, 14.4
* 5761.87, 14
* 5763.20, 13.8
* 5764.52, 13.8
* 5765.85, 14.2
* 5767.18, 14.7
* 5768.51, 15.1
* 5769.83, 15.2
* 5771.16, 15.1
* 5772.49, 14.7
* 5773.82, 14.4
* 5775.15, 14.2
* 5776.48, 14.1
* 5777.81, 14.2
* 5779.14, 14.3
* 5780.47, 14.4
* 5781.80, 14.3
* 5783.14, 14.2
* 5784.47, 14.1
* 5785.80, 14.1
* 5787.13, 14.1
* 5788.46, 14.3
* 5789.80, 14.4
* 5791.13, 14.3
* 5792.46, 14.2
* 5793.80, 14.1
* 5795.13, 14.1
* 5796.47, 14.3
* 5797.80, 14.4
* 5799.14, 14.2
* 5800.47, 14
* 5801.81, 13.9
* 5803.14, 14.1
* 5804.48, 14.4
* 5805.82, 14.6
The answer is 0.01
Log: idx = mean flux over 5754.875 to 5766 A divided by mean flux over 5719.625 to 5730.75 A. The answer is 1.0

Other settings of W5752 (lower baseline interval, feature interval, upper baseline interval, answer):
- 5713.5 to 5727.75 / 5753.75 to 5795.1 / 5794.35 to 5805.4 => -0.007 mag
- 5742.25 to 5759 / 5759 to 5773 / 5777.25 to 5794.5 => -0.014 mag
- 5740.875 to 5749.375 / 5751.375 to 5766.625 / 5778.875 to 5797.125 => 0.008 mag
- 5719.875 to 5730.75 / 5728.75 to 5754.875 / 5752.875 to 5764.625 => -0.004 mag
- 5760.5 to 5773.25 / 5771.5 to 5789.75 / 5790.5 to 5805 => 0.006 mag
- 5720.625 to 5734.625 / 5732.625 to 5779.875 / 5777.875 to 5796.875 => 0.001 mag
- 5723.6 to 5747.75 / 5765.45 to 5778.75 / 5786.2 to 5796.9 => -0.020 mag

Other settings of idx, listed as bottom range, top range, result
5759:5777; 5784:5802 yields 0.98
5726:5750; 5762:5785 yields 0.99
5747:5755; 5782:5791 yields 0.98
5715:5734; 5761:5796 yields 0.99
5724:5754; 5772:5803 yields 0.98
